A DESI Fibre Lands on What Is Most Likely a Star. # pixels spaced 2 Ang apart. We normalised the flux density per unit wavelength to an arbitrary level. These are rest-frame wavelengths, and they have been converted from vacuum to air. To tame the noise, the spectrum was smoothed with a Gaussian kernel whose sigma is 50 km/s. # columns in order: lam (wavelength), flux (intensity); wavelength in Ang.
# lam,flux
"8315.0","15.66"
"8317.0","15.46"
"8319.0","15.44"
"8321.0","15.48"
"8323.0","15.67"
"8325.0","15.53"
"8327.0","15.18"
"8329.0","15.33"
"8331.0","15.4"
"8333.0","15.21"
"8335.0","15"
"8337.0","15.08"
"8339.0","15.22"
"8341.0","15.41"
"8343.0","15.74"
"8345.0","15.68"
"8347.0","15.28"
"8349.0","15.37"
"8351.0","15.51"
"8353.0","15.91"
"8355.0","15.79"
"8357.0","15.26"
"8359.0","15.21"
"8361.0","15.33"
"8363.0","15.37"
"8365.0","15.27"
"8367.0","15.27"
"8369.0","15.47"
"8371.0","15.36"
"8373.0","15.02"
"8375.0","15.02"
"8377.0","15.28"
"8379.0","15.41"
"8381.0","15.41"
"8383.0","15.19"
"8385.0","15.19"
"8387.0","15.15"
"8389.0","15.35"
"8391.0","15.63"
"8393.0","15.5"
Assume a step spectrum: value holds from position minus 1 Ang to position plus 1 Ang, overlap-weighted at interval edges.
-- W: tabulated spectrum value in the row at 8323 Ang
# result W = 15.67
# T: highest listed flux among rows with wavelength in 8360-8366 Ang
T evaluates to 15.37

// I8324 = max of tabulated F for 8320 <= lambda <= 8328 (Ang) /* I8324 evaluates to 15.67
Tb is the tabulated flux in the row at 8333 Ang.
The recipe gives 15.21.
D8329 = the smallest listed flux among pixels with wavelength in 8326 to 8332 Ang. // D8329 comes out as 15.18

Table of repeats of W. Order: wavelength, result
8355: 15.79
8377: 15.28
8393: 15.5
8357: 15.26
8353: 15.91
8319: 15.44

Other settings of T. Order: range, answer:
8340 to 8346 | 15.74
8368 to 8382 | 15.47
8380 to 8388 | 15.41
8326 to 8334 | 15.4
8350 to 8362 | 15.91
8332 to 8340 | 15.22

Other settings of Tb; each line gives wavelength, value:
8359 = 15.21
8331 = 15.4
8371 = 15.36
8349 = 15.37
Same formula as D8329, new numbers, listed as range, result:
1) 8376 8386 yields 15.19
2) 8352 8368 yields 15.21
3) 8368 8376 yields 15.02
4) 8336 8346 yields 15.08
